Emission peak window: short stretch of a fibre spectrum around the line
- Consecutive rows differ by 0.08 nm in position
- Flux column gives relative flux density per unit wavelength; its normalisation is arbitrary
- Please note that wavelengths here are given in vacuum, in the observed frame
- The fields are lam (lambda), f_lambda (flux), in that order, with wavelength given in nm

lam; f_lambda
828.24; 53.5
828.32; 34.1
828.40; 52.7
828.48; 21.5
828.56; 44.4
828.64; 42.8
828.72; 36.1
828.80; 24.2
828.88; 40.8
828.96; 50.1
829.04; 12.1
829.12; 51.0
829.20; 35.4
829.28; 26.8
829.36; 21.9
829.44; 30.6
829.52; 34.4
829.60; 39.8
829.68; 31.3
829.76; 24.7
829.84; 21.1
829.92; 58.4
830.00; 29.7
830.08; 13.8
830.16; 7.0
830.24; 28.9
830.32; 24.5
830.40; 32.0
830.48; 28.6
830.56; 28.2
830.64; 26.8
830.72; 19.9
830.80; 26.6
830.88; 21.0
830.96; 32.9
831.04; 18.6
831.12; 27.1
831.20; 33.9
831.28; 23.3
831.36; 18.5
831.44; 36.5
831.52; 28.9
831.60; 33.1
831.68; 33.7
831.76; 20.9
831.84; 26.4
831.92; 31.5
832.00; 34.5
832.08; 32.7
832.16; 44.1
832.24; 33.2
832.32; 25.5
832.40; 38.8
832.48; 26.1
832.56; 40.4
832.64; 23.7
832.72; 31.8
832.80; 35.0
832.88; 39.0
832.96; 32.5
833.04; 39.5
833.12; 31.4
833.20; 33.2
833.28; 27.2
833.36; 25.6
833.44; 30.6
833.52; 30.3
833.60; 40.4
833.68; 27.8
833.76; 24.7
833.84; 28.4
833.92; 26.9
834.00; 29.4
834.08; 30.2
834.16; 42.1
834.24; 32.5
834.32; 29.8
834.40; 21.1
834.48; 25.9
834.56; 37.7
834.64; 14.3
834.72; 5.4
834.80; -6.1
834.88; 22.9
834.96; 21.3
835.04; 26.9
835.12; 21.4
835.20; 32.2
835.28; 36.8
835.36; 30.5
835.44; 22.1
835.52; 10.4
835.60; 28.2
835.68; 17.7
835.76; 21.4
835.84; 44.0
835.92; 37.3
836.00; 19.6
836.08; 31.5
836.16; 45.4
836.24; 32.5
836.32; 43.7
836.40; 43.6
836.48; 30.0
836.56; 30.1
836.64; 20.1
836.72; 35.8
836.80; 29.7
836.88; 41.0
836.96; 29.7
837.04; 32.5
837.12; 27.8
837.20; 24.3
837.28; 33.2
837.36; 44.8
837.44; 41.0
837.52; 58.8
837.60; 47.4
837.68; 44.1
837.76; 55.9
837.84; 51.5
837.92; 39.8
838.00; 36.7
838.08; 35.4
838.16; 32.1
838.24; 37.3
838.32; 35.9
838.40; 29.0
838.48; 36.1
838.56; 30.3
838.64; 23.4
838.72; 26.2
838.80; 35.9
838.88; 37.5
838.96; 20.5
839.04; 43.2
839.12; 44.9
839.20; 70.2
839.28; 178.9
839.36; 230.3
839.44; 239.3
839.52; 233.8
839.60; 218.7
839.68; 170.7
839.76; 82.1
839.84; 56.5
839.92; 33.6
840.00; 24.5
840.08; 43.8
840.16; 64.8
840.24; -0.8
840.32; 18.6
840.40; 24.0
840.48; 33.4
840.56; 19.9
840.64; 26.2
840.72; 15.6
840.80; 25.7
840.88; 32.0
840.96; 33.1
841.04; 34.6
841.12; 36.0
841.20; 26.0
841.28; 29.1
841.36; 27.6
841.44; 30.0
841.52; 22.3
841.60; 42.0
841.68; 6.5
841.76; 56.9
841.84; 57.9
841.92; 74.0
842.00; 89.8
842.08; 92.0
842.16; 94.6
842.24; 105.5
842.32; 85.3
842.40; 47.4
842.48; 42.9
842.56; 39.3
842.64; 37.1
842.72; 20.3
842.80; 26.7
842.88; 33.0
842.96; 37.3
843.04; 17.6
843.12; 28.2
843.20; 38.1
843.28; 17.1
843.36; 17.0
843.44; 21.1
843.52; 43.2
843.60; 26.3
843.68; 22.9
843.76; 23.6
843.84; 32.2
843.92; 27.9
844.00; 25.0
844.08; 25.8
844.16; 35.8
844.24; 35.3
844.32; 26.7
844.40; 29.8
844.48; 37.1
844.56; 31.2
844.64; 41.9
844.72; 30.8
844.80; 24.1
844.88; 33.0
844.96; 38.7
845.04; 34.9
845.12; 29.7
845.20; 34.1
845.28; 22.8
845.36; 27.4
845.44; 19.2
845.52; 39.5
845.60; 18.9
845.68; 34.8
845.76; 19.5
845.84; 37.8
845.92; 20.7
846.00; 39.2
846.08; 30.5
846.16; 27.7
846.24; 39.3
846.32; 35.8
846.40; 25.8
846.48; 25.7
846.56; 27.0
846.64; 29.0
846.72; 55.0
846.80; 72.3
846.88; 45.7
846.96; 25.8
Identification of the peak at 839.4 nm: H-alpha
